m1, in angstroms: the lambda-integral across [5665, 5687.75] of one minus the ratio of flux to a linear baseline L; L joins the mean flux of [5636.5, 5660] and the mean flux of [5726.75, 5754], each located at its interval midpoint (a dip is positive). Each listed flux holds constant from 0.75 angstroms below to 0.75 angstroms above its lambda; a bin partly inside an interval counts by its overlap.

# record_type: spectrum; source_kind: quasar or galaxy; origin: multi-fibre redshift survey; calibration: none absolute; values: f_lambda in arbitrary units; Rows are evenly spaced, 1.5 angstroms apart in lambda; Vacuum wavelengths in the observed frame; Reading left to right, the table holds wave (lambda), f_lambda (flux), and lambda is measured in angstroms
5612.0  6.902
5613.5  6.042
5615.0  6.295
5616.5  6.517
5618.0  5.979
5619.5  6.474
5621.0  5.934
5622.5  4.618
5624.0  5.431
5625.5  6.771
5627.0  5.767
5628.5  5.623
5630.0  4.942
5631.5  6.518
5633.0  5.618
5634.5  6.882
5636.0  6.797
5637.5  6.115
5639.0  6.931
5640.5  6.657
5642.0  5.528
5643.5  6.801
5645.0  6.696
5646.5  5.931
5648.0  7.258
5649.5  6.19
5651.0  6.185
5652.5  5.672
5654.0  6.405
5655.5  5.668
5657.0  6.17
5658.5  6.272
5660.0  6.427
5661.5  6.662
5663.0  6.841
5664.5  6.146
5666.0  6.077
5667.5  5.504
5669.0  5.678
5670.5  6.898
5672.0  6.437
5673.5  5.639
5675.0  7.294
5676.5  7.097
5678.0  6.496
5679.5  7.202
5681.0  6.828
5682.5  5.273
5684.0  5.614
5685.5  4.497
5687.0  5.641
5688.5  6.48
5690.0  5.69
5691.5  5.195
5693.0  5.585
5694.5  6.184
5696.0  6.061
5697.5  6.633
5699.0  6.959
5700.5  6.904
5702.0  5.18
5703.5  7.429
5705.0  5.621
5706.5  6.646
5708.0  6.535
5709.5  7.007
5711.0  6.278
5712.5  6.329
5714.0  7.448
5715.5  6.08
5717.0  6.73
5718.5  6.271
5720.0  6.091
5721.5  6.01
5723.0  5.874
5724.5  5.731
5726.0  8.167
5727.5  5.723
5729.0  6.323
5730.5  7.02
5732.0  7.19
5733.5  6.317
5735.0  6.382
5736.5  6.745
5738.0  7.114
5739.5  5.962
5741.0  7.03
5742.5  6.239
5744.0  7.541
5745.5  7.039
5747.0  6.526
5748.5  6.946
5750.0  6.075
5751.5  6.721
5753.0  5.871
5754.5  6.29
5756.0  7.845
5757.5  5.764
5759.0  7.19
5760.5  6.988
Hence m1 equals 0.9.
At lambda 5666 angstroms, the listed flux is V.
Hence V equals 6.077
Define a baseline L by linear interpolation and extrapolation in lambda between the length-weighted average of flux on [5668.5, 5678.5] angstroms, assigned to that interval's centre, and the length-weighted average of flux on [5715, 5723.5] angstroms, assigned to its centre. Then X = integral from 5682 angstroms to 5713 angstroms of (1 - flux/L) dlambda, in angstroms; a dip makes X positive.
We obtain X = 1.3 angstroms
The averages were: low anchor 6.53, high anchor 6.19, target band 6.09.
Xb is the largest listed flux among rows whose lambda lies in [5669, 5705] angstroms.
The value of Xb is 7.429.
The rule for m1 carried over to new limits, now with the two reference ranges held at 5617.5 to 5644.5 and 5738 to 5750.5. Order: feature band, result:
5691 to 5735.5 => 0.9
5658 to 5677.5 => -0.3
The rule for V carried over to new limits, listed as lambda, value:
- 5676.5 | 7.097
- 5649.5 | 6.19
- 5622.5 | 4.618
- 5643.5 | 6.801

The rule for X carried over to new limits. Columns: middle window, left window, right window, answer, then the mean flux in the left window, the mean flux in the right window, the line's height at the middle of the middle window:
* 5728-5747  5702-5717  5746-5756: -0.6 angstroms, 6.53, 6.53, 6.53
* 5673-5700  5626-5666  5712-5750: 1.1 angstroms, 6.26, 6.58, 6.41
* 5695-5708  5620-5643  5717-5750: -0.1 angstroms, 6.02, 6.57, 6.4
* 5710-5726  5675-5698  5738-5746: 0.2 angstroms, 6.07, 6.79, 6.48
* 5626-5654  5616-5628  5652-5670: -1.0 angstroms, 5.92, 6.14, 6.02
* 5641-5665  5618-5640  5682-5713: -1.0 angstroms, 6.04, 6.09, 6.05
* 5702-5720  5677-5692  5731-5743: -0.6 angstroms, 5.92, 6.64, 6.28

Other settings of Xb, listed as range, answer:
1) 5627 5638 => 6.882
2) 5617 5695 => 7.294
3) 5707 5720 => 7.448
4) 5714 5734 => 8.167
